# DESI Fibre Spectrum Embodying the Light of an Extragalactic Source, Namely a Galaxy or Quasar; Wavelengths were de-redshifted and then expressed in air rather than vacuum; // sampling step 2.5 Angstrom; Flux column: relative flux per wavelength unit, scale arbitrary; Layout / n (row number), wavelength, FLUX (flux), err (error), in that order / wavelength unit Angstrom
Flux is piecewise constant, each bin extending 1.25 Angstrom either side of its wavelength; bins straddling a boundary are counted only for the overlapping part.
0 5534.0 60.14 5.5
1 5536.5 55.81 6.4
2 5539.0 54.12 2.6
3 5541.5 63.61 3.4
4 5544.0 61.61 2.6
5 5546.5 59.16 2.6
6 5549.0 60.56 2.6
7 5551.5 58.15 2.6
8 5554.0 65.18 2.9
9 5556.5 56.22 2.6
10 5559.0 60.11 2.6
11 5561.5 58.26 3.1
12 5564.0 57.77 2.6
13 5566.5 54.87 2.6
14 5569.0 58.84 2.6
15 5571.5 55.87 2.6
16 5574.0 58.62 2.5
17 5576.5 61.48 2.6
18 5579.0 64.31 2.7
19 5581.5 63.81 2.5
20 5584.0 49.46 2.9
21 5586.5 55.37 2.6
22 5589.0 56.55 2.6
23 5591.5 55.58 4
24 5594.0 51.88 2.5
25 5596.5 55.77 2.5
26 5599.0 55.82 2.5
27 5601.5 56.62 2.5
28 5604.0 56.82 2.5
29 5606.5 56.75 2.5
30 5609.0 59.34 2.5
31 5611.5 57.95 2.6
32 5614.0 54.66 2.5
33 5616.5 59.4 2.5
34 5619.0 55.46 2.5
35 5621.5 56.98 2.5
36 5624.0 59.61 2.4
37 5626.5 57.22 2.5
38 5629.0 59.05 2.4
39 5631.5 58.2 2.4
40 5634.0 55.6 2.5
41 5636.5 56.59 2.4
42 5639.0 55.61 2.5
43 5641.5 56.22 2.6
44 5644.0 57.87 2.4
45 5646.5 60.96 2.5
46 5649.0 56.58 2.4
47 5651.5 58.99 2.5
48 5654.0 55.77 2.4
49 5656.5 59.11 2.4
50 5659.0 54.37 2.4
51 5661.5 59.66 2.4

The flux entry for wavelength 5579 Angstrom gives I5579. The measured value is 64.31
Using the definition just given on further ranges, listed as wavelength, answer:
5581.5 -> 63.81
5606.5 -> 56.75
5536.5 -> 55.81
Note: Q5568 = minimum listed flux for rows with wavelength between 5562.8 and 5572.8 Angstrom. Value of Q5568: 54.87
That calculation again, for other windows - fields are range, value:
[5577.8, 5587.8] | 49.46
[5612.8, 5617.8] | 54.66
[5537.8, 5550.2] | 54.12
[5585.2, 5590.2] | 55.37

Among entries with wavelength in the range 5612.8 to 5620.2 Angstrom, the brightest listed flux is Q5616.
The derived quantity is 59.4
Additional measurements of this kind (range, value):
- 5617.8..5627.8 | 59.61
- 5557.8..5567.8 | 60.11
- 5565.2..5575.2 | 58.84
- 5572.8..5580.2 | 64.31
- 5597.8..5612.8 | 59.34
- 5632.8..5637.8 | 56.59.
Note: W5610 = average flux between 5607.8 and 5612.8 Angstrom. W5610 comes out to 58.6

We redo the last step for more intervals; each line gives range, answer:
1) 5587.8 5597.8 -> 54.9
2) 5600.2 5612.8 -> 57.5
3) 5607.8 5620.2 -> 57.4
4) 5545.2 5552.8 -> 59.3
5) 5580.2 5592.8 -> 56.2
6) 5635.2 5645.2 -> 56.6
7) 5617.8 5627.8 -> 57.3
